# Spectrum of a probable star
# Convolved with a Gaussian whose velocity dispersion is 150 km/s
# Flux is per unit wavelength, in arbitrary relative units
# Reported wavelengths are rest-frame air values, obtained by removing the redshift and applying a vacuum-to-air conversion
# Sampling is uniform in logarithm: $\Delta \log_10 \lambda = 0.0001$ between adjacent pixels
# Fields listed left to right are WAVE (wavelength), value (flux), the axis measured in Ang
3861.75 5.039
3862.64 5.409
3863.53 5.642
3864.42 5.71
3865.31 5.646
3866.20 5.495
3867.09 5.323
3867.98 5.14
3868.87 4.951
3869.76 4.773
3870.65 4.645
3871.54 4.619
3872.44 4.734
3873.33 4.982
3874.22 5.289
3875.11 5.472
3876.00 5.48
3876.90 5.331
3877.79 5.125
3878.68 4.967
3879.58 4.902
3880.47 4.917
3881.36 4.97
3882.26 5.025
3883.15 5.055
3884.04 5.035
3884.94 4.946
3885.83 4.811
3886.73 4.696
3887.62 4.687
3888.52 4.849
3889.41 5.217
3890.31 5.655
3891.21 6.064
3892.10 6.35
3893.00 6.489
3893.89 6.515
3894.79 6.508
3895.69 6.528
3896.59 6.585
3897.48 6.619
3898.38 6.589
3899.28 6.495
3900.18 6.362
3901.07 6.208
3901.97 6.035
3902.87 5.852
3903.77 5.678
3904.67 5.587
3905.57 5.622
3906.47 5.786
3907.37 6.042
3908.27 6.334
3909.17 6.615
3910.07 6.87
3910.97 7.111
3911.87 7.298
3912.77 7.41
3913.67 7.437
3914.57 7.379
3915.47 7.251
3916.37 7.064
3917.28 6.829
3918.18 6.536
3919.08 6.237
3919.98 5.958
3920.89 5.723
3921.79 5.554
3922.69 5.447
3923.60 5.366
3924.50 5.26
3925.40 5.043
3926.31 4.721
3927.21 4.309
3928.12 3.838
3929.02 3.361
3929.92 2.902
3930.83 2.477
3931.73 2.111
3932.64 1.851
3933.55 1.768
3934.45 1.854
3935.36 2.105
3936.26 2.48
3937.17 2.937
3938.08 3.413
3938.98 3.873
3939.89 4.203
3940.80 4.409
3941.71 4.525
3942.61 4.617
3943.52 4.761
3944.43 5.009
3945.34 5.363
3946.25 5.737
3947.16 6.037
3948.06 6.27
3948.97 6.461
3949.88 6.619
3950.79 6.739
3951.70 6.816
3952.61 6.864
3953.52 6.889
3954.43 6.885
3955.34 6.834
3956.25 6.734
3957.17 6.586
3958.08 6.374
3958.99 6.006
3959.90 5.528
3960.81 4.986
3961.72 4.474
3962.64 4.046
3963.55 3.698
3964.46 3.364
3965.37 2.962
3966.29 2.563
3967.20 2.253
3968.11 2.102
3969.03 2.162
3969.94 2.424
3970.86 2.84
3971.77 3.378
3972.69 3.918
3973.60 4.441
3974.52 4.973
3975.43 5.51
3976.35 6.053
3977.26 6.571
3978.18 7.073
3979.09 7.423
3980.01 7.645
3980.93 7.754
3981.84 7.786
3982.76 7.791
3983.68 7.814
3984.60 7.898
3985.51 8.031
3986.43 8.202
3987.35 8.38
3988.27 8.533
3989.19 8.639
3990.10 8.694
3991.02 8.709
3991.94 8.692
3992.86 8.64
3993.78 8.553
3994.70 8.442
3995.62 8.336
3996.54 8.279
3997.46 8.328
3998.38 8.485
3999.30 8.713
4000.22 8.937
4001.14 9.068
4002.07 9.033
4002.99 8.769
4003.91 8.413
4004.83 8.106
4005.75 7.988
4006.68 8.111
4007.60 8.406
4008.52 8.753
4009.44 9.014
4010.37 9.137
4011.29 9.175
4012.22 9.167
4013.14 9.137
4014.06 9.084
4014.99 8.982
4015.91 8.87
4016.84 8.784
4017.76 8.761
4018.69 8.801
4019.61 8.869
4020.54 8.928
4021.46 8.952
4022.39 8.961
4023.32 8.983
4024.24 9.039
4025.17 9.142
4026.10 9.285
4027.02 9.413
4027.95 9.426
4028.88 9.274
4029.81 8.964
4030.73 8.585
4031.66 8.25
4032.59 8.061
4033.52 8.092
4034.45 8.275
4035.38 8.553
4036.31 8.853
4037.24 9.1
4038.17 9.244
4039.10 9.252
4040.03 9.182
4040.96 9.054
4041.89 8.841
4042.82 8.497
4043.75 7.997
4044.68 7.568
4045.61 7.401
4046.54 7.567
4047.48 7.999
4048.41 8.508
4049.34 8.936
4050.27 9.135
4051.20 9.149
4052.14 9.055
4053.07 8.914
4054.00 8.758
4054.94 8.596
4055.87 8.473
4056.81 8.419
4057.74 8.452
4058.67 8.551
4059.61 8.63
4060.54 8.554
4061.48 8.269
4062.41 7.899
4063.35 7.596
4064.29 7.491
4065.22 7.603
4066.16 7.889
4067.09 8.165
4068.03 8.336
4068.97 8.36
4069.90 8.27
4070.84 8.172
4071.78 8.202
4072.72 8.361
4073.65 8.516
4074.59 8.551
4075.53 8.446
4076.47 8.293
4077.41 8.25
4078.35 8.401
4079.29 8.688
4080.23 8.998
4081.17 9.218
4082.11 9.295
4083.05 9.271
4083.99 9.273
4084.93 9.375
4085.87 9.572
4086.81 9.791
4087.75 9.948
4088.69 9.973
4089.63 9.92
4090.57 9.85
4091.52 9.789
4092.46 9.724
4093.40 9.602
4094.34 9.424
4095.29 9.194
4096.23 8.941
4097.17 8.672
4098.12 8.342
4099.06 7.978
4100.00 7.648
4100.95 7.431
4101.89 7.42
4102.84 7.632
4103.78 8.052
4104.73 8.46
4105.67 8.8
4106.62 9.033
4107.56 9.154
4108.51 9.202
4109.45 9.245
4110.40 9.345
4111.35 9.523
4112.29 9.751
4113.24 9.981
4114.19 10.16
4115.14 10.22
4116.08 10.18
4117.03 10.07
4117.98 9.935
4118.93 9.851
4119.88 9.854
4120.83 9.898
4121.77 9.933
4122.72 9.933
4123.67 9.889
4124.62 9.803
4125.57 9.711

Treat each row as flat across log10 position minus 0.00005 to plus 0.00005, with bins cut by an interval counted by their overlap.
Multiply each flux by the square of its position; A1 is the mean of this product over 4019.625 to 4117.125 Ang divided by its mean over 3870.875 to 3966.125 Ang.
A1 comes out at 1.78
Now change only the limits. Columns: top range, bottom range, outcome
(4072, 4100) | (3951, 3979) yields 1.97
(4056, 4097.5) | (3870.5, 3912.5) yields 1.69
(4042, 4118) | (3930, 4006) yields 1.57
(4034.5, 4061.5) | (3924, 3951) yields 2.19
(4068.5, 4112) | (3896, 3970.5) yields 1.86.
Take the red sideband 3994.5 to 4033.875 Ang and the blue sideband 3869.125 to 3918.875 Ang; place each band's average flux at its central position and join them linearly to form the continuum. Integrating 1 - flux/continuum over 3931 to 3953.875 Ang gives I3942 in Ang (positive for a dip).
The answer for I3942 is 8.3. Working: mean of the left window 5.86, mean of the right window 8.78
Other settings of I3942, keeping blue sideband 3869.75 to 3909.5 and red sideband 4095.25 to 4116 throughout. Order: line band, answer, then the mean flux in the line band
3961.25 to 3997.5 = 4.3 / 6.16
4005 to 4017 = -2.2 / 8.8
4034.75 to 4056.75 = -1.9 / 8.63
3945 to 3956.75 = 0.0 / 6.49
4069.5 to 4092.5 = -1.5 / 9.03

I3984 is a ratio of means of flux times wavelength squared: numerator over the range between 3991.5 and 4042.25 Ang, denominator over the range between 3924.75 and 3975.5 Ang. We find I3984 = 2.1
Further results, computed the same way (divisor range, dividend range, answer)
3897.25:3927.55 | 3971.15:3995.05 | 1.21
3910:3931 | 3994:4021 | 1.59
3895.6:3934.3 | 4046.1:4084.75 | 1.64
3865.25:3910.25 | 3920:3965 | 0.88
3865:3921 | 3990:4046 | 1.60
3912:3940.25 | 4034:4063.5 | 1.97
